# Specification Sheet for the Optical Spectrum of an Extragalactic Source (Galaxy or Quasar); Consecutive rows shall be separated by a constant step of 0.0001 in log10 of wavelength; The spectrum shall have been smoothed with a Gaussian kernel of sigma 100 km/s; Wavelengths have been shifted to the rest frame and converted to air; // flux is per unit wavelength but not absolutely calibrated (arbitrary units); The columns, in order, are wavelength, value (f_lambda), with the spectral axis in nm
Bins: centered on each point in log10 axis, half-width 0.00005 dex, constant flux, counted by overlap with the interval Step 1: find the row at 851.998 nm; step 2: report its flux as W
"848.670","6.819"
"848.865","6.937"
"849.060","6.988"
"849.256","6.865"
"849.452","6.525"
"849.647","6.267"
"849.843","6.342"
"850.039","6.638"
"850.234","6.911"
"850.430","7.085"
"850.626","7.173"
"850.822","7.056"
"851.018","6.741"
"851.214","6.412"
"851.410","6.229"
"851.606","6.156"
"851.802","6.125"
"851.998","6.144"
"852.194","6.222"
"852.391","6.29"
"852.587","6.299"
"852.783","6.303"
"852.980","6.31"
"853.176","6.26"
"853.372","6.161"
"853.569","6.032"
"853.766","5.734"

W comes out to 6.144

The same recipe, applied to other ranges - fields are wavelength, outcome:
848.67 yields 6.819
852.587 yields 6.299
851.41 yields 6.229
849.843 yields 6.342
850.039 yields 6.638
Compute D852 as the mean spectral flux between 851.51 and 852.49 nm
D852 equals 6.19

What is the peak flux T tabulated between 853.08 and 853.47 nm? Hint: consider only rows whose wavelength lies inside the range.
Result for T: 6.26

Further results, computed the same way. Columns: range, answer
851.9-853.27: 6.31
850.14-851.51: 7.173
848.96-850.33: 6.988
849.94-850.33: 6.911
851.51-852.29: 6.222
